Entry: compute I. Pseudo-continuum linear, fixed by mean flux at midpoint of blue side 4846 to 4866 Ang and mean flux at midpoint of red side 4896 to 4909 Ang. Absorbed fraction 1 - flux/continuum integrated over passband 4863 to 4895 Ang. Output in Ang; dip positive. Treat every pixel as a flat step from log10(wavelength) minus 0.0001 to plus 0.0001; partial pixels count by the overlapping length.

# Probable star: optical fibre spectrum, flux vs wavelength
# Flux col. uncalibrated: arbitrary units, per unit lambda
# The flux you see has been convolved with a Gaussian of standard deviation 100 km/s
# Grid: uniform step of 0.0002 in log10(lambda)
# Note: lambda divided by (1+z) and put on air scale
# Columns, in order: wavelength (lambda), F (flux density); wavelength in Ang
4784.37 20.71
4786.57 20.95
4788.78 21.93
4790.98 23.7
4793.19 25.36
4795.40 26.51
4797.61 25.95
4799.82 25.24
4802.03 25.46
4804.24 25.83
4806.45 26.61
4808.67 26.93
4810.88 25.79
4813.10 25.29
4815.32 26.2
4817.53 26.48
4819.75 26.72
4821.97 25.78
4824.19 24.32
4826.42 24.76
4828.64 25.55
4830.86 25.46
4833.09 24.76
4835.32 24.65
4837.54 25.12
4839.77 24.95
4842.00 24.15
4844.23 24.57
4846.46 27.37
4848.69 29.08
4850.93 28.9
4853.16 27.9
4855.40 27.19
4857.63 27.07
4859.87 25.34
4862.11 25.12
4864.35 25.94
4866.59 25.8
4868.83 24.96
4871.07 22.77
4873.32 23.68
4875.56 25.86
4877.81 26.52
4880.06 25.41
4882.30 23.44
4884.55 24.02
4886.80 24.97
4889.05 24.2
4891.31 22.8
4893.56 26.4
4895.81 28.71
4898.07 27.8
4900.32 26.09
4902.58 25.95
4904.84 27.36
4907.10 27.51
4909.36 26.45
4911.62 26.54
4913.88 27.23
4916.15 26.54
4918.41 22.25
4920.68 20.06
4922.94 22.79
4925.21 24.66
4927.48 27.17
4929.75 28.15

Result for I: 2.6 Ang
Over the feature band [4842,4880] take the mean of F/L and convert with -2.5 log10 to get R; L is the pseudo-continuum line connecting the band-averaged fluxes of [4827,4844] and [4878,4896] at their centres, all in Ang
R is -0.05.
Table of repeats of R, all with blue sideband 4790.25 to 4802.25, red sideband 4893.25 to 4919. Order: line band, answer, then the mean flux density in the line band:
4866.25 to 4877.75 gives 0.07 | 24.7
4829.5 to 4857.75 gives -0.01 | 26.2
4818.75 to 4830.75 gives 0.01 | 25.4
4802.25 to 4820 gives -0.03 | 26.2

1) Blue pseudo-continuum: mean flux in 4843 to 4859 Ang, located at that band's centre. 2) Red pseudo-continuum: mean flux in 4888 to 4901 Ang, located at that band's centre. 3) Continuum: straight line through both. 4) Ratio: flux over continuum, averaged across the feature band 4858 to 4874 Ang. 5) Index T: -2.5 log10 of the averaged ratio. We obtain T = 0.083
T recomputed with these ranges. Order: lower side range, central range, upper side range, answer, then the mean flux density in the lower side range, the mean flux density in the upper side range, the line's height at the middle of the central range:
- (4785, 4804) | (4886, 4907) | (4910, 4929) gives -0.06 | 24.4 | 24.8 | 24.7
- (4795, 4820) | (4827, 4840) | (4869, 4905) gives 0.03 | 26.1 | 25.3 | 25.8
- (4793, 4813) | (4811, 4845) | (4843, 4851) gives 0.06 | 26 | 27.2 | 26.7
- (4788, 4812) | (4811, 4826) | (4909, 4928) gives -0.02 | 25.4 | 24.7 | 25.3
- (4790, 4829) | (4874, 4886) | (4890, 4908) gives 0.06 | 25.7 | 26.5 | 26.4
